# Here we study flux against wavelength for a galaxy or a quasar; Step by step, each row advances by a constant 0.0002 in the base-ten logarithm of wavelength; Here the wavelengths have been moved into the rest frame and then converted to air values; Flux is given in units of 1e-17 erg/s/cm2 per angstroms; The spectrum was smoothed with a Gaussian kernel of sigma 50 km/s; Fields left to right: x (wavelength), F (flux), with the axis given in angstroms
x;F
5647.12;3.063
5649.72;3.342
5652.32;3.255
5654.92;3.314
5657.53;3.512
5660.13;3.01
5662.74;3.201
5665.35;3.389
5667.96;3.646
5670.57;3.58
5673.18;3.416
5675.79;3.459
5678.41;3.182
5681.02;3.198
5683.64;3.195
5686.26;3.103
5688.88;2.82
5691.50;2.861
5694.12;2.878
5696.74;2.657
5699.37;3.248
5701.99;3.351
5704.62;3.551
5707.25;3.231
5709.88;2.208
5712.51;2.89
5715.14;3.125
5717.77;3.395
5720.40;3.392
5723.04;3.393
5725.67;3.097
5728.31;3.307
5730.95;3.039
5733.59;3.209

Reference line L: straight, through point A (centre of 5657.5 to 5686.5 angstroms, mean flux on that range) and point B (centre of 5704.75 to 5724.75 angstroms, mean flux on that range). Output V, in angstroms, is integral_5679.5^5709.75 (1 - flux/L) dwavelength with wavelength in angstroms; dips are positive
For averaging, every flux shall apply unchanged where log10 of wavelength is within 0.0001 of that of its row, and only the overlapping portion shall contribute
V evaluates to 1.41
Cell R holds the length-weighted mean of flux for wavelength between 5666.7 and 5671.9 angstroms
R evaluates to 3.61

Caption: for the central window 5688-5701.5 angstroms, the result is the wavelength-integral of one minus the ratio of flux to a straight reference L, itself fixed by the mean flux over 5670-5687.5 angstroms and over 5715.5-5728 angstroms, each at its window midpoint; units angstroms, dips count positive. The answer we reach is 1.5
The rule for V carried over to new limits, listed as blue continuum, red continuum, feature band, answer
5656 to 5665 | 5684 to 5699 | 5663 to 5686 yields -1.9 angstroms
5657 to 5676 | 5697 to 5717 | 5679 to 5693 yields 0.9 angstroms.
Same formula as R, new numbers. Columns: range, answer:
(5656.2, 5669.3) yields 3.35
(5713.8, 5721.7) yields 3.31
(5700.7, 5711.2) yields 3.08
